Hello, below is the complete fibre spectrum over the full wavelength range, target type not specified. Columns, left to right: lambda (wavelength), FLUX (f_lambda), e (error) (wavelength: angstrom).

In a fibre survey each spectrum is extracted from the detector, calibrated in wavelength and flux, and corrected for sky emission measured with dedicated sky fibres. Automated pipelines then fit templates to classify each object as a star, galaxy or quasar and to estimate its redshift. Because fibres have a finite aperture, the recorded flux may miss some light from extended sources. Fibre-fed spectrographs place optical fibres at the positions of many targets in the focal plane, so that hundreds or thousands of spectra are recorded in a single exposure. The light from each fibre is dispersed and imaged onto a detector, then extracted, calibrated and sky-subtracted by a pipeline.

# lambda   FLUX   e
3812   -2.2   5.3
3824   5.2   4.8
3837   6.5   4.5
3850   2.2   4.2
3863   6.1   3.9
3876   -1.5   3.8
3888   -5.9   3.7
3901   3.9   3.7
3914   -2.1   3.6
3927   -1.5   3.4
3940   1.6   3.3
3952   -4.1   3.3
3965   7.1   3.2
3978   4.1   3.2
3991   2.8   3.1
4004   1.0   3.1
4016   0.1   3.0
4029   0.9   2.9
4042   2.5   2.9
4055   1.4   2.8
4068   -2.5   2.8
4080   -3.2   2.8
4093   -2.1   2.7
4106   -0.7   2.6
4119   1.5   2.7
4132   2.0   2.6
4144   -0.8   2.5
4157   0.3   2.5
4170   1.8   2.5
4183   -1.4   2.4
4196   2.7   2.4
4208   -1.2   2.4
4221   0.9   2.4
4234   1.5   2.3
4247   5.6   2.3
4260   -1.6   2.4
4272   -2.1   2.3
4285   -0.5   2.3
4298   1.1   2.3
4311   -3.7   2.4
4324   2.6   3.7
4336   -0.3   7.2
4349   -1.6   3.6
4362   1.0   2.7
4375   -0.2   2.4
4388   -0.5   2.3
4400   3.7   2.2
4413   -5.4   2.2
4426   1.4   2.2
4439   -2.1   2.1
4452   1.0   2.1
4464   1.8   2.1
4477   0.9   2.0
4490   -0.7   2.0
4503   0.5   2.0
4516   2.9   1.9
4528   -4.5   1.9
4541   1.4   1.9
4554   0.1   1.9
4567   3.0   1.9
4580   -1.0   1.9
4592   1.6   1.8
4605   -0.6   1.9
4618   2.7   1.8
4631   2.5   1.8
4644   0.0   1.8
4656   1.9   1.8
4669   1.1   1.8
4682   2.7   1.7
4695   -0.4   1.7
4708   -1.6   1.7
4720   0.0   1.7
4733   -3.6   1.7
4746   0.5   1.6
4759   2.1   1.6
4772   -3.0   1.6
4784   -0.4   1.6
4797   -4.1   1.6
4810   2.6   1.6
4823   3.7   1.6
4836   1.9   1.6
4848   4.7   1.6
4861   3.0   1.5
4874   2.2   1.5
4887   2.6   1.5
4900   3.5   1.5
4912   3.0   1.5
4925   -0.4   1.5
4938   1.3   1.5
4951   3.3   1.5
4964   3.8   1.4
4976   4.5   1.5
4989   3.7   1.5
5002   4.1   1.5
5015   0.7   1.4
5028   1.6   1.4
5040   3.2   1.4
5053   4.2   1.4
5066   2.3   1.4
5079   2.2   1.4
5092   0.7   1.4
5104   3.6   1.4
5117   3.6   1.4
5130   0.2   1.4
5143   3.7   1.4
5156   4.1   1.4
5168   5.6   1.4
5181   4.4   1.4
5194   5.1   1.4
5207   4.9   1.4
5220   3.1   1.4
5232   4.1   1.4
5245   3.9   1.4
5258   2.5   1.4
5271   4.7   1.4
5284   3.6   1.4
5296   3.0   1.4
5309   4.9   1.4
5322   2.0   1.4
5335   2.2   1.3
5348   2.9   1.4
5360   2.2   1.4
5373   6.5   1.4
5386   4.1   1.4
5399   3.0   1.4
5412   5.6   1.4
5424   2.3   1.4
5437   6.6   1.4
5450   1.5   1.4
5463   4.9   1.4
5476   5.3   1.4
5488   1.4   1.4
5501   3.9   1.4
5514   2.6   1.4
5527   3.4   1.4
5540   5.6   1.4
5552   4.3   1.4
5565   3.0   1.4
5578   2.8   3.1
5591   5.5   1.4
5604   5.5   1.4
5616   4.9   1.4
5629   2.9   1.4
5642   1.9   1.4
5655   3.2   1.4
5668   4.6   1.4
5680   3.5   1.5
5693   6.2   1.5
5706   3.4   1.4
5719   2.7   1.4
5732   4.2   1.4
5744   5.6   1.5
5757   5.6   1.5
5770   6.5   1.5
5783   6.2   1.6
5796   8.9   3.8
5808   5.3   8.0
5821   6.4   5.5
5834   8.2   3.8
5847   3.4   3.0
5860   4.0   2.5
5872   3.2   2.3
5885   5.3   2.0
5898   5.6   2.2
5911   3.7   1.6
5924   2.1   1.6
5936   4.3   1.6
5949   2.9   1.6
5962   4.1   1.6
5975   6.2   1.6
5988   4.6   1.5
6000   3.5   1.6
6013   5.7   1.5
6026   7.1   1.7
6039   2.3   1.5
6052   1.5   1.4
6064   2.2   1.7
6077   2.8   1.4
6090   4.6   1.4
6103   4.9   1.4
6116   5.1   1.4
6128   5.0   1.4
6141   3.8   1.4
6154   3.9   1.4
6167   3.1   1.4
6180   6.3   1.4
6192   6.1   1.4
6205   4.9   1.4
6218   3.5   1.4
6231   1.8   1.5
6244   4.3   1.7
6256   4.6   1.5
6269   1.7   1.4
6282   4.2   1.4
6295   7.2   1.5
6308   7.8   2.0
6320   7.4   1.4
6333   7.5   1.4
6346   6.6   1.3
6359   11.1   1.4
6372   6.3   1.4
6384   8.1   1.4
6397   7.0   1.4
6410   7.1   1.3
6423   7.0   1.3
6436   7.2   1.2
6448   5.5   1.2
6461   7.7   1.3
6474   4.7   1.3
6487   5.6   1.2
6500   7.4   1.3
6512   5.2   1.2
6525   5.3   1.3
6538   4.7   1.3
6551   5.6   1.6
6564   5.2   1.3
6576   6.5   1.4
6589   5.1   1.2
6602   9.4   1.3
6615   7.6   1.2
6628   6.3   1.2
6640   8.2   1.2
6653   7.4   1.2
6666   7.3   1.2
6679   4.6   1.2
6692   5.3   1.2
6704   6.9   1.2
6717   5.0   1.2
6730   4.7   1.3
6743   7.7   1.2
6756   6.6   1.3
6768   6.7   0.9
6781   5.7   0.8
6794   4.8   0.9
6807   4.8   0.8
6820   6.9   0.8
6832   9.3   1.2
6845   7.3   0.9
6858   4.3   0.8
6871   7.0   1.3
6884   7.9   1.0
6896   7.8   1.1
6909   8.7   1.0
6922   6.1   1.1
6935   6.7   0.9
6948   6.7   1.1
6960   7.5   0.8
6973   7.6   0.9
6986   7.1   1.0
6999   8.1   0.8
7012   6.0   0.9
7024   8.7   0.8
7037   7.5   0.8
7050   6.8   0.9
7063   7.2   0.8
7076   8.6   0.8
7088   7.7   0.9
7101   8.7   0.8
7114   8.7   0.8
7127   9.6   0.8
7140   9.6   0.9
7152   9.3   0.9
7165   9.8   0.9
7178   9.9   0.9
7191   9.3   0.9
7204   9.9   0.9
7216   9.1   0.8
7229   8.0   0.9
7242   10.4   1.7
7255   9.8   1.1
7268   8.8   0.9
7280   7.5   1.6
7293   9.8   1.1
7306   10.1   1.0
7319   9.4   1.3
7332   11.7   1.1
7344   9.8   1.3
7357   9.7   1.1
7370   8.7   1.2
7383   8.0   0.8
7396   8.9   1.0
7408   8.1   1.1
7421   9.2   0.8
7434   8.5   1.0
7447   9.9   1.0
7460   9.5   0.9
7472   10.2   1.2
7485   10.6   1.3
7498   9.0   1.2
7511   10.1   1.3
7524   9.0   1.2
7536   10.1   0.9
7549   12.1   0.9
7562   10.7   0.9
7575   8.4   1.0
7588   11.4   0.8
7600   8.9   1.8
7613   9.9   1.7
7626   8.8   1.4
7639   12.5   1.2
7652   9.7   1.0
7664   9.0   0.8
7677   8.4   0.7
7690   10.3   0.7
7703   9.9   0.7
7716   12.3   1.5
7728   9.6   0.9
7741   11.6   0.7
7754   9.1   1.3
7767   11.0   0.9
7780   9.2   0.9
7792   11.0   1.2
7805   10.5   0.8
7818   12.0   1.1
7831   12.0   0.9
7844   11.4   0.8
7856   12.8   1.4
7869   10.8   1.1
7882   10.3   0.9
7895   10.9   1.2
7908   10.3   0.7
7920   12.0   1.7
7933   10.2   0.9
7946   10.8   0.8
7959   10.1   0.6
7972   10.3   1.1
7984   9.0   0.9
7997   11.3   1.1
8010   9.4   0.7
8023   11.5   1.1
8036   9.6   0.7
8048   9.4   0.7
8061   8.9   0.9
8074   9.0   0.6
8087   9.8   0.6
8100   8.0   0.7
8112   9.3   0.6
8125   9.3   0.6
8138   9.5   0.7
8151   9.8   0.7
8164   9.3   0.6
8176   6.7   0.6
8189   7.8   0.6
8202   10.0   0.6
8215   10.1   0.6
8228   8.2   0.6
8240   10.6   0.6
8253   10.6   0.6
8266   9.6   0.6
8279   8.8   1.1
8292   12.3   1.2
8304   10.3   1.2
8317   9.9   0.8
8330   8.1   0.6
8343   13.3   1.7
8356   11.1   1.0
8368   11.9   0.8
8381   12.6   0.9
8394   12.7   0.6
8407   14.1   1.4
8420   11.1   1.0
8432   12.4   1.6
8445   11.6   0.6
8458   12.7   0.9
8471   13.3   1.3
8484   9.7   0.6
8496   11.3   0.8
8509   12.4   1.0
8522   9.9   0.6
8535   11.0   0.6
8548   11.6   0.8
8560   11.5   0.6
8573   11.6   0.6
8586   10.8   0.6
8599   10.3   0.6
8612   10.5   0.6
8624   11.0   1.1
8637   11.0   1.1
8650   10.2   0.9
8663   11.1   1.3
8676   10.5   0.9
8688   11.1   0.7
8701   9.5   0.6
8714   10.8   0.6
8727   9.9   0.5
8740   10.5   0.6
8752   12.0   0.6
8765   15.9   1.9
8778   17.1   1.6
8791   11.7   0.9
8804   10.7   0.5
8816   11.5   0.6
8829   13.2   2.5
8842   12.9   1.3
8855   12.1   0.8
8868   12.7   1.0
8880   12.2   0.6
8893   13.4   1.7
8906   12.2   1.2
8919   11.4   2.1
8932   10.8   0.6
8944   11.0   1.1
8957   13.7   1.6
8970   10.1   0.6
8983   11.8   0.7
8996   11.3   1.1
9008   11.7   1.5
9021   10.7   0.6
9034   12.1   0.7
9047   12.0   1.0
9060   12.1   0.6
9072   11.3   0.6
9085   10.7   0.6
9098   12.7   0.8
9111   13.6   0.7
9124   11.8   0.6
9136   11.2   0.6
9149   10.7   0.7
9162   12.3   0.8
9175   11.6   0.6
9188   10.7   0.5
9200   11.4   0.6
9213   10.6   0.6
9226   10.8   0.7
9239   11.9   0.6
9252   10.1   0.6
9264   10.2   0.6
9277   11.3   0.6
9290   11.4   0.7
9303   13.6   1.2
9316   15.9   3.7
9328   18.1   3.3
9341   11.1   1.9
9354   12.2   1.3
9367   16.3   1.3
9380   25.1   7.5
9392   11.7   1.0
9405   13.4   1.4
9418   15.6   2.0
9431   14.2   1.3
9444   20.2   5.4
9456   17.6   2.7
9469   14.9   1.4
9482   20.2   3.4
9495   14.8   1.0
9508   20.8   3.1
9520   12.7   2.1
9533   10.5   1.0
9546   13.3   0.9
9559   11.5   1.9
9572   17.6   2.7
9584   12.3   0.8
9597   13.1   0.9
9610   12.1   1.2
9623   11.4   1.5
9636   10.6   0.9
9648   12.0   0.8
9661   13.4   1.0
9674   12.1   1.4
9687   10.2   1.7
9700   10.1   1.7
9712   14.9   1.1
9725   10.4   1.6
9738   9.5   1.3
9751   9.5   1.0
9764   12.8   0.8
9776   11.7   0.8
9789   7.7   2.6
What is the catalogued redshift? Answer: 0.58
